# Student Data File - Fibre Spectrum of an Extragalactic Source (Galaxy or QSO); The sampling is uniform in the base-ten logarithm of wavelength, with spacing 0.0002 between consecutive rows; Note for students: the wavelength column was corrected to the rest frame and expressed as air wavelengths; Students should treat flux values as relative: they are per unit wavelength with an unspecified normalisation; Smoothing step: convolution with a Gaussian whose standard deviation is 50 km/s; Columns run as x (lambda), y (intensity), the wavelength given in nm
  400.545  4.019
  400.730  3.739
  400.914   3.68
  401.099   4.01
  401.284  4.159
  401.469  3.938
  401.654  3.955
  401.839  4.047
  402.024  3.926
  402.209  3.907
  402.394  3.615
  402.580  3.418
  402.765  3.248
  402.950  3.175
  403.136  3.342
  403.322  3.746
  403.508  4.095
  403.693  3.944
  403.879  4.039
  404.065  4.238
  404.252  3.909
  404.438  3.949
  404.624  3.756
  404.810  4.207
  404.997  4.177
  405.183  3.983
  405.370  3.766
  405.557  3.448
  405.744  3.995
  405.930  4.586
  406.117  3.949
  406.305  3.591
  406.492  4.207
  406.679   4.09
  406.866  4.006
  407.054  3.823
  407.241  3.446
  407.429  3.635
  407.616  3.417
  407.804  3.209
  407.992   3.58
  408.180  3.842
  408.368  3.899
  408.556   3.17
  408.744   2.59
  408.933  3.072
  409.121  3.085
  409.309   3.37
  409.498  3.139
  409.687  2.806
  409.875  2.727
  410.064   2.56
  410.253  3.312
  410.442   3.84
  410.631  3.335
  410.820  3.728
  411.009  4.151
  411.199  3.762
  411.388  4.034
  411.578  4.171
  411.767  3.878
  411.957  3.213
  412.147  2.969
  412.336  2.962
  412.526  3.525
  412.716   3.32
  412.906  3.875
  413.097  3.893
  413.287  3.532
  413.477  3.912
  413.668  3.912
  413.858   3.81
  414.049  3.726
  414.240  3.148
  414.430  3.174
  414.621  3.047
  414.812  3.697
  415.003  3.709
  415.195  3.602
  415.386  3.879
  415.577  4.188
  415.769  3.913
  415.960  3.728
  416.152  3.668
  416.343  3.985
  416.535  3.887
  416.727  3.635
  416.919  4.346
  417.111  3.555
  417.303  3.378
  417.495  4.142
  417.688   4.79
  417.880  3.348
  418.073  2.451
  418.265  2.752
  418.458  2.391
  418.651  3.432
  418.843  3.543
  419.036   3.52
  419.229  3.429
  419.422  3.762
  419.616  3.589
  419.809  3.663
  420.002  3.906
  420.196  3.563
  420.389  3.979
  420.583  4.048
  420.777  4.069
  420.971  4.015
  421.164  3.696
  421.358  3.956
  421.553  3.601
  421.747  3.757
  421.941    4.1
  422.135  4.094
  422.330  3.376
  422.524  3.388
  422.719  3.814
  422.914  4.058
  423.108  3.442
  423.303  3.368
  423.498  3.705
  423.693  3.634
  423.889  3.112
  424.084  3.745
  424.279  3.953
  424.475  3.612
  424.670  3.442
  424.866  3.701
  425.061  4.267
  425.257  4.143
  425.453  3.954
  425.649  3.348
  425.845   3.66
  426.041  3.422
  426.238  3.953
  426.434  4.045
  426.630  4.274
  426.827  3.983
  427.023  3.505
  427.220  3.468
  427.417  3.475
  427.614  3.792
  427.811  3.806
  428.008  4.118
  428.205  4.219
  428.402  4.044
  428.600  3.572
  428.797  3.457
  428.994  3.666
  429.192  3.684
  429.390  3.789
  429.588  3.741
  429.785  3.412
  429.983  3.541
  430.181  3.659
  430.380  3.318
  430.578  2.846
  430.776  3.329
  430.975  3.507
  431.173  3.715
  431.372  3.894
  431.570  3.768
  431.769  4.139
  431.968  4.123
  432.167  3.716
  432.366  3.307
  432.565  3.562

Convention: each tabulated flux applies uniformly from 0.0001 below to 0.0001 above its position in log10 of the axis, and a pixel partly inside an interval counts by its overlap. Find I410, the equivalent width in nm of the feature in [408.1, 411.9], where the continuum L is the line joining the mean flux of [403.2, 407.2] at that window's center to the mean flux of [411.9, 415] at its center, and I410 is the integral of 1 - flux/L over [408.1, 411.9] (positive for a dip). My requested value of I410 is 0.27 nm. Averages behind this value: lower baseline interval 3.96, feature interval 3.42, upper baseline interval 3.49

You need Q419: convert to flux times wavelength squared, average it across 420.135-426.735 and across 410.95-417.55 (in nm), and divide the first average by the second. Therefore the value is 1.07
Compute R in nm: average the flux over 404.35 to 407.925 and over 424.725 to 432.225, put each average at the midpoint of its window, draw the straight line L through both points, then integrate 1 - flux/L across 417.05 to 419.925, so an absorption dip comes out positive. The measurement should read 0.26 nm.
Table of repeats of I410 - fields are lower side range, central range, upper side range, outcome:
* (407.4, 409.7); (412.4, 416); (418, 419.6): -0.46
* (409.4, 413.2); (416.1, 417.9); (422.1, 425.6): -0.17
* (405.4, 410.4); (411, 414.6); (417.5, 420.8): -0.09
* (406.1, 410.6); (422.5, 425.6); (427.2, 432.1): -0.08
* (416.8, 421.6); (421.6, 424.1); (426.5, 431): -0.01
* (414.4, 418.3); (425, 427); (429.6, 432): -0.14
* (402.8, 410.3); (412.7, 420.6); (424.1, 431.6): 0.06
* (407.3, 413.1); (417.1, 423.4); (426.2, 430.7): -0.11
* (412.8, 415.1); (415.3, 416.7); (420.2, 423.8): -0.09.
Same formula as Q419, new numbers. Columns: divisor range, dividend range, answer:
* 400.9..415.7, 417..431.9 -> 1.09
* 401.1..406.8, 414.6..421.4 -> 1.01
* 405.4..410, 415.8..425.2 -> 1.11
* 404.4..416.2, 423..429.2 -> 1.12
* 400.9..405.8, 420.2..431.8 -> 1.08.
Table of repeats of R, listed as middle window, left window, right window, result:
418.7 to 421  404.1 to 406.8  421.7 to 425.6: 0.02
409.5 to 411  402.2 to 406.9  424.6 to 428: 0.24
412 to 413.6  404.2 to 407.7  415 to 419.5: 0.10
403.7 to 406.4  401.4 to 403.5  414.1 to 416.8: -0.22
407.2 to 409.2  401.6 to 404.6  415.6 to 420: 0.19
